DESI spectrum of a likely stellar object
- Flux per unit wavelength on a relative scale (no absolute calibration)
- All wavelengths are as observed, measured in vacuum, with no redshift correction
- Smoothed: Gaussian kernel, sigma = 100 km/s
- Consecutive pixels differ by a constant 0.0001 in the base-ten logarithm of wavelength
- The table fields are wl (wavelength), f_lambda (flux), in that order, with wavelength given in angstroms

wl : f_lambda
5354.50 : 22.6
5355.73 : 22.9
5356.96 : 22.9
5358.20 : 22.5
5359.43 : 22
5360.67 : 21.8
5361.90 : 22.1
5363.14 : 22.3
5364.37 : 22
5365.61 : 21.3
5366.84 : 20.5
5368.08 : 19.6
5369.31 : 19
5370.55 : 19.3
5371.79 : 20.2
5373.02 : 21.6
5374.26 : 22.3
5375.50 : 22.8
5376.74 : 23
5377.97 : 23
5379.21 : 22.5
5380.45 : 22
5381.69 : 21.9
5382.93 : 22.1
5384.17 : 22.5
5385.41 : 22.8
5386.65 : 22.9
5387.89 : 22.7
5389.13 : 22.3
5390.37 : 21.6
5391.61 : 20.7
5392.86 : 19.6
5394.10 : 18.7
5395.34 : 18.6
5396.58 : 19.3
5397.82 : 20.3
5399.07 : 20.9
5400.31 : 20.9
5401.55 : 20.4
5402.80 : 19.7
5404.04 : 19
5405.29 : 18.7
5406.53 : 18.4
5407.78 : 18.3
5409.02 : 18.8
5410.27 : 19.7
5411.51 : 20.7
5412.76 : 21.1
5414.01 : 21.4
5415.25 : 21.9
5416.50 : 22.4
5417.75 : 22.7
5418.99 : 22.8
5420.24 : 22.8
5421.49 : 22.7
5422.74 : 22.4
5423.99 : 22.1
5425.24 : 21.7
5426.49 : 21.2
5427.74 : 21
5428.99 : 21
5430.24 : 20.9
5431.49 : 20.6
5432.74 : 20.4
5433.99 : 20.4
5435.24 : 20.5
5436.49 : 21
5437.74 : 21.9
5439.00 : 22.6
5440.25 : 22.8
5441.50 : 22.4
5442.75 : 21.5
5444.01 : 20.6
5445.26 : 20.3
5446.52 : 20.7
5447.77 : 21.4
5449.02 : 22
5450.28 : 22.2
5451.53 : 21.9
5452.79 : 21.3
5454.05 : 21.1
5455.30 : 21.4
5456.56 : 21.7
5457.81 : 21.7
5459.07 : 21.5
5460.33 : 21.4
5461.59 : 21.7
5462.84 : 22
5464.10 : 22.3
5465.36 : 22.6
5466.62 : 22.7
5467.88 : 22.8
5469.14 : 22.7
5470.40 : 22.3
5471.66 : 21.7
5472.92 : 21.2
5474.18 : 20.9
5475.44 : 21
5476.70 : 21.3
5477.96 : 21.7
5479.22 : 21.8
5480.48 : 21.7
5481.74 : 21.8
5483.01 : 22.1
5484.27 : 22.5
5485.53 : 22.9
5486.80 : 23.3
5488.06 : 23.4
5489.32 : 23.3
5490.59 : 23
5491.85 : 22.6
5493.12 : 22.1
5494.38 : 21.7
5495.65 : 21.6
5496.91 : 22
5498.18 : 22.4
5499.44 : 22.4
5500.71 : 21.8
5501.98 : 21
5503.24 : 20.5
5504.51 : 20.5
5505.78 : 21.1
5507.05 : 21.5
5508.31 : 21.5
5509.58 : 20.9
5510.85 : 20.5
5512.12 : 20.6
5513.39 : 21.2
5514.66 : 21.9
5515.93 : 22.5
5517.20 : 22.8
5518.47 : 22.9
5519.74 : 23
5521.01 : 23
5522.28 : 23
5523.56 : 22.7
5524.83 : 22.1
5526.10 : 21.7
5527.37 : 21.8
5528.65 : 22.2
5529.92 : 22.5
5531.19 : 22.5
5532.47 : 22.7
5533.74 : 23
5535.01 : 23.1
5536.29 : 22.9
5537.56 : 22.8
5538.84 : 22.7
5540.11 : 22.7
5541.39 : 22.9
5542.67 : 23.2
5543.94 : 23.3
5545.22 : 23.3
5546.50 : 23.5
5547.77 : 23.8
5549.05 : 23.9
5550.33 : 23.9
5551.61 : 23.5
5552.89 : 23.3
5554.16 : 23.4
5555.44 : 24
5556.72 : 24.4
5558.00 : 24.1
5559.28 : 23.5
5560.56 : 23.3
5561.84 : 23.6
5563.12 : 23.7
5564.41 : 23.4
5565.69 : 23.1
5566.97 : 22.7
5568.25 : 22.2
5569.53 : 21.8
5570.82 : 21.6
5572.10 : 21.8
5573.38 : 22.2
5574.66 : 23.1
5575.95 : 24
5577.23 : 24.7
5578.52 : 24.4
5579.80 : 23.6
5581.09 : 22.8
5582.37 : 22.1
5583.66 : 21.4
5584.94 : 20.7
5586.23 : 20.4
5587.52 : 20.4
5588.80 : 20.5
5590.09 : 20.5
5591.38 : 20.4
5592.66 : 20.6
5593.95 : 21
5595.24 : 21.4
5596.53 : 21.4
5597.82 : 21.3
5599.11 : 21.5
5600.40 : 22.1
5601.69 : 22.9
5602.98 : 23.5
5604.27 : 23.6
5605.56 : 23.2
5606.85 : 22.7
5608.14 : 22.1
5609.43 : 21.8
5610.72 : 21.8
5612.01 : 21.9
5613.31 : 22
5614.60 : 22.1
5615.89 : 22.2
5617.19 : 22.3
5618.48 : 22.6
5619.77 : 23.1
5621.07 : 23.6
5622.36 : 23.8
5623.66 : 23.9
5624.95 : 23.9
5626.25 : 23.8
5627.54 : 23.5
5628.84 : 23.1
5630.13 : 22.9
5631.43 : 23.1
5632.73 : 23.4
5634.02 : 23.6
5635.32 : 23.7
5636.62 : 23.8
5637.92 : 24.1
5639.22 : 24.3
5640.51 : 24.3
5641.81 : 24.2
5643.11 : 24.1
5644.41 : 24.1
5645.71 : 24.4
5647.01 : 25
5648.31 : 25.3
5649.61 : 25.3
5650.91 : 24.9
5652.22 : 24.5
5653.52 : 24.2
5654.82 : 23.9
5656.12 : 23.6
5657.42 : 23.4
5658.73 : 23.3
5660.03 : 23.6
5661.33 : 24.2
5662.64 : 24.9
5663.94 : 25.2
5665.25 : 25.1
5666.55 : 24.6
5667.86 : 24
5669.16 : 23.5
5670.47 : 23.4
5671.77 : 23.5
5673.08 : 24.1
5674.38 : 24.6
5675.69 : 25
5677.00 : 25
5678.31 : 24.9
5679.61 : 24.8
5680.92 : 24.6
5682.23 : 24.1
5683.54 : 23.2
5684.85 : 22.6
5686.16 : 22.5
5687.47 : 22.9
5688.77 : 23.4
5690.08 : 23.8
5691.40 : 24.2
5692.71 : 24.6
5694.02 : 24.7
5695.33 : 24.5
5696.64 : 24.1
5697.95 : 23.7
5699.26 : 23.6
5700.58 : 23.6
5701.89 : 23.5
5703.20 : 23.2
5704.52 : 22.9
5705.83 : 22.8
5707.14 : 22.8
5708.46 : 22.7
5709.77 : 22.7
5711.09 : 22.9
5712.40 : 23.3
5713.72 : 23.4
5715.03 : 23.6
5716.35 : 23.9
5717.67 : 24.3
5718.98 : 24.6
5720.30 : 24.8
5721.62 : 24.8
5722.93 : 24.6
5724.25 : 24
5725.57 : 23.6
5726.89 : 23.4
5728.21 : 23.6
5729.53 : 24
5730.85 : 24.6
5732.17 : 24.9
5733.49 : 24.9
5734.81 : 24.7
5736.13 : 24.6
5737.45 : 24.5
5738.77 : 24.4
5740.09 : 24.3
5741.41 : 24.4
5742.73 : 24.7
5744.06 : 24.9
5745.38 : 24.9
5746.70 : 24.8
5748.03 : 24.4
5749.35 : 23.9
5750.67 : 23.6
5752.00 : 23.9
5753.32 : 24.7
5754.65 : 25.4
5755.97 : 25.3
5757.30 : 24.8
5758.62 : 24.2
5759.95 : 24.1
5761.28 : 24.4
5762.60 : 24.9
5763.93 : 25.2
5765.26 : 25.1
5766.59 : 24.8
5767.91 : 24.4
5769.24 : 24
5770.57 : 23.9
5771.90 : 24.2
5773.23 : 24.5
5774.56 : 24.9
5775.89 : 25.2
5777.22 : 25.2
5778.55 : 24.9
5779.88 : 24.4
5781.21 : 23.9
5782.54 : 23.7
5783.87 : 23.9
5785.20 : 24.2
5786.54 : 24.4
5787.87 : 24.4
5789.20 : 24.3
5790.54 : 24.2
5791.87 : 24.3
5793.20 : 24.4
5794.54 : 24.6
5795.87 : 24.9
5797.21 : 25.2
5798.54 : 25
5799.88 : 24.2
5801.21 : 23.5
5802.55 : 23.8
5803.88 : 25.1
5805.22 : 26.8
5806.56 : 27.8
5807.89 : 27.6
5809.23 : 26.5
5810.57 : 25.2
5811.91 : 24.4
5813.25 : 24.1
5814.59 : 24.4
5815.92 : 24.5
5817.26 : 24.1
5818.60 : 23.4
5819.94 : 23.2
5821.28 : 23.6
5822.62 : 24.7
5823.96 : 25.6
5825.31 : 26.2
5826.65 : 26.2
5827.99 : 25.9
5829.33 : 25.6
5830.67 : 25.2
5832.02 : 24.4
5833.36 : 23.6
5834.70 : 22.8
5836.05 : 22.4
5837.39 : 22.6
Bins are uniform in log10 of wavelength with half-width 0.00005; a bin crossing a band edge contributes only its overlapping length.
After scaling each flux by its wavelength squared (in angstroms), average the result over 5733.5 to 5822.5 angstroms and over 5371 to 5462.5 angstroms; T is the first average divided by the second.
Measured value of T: 1.32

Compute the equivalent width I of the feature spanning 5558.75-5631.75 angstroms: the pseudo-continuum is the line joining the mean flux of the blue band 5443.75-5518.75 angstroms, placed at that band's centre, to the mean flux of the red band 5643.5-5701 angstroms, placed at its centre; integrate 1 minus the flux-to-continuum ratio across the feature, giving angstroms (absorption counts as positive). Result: 2.31 angstroms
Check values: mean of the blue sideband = 21.8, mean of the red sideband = 24.1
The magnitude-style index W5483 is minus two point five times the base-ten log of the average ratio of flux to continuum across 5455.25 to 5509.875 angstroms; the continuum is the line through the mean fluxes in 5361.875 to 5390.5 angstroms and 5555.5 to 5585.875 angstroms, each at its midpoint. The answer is 0.02 mag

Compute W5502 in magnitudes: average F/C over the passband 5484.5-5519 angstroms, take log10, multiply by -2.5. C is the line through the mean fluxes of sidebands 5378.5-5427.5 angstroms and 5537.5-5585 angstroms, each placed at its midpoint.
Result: 0.02 mag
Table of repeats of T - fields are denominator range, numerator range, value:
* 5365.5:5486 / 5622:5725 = 1.23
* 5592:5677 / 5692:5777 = 1.07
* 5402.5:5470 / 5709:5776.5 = 1.27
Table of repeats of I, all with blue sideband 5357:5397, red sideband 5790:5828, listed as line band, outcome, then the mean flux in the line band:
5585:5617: 2.13 angstroms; 21.7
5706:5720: 0.42 angstroms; 23.4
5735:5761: -0.08 angstroms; 24.5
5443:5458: 0.47 angstroms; 21.4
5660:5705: -0.19 angstroms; 24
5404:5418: 0.95 angstroms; 20.2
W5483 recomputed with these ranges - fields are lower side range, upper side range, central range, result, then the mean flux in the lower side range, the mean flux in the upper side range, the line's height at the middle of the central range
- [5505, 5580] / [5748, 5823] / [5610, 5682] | -0.01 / 22.8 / 24.6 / 23.6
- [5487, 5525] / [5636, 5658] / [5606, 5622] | 0.07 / 22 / 24.3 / 23.8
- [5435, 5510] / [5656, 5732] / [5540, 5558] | -0.05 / 21.8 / 23.9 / 22.5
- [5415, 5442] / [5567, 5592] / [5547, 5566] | -0.08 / 21.7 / 22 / 22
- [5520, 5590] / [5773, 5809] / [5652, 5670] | -0.02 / 22.8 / 24.8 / 23.7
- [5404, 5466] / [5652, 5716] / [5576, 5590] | 0.03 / 21.3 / 23.8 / 22.8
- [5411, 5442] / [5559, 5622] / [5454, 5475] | 0.00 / 21.7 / 22.3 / 21.8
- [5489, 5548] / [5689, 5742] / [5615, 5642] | -0.01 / 22.3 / 23.9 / 23.2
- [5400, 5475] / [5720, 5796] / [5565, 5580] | -0.01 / 21.3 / 24.5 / 22.6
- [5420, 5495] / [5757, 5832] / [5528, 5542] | -0.01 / 21.8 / 24.7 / 22.5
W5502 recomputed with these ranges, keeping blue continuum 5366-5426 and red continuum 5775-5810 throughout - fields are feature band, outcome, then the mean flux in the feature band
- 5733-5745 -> -0.011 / 24.6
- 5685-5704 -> 0.010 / 23.7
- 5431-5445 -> 0.008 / 21.3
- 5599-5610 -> 0.019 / 22.7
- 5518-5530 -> -0.009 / 22.5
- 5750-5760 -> -0.001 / 24.5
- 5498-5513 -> 0.046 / 21.2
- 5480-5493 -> -0.034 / 22.6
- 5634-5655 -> -0.041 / 24.4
